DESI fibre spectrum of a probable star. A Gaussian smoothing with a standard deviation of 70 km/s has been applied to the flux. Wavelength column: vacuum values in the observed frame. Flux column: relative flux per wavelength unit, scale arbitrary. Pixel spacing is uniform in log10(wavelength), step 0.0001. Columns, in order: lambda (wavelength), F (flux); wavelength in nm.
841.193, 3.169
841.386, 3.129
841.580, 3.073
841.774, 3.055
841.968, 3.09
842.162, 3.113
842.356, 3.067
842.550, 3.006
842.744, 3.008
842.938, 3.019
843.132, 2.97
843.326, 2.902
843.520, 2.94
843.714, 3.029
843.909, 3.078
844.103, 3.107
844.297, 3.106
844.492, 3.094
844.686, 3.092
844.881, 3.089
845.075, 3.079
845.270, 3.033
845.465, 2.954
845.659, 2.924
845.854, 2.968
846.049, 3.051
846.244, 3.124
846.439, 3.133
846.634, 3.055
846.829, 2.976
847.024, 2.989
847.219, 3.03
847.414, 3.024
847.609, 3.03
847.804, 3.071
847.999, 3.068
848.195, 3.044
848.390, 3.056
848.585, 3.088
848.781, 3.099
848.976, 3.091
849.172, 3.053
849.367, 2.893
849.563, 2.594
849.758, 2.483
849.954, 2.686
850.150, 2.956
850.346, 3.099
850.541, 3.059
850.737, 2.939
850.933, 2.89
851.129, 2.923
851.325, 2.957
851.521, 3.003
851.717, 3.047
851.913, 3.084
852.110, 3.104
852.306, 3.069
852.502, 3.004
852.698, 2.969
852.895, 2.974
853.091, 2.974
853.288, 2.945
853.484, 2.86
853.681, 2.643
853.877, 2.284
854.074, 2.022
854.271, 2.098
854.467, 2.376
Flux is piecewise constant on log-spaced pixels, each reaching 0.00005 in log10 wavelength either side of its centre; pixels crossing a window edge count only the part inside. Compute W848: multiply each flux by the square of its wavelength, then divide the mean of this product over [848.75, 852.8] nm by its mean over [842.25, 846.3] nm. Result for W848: 1.0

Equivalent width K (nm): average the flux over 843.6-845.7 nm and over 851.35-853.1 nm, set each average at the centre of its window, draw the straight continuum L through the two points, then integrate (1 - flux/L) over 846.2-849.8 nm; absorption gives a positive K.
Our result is 0.049 nm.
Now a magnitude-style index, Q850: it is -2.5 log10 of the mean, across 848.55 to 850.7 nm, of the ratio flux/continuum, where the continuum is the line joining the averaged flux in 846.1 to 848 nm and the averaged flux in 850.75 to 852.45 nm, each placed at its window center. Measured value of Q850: 0.04 mag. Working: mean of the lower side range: 3.05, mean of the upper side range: 3.01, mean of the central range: 2.91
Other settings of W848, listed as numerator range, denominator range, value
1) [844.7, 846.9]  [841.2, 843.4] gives 1.01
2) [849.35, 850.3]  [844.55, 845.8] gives 0.91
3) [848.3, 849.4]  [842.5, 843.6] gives 1.04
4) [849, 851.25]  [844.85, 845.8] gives 0.97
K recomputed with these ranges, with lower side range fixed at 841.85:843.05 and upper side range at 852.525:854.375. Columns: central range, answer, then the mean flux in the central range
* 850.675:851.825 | -0.10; 2.96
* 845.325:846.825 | -0.06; 3.03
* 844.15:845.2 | -0.04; 3.09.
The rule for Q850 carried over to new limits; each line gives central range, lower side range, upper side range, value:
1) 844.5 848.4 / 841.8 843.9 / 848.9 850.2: -0.049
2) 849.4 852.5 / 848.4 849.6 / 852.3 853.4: 0.022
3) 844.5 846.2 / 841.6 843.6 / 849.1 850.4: -0.033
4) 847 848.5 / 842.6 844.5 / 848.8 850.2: -0.057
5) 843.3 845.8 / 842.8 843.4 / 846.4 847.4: -0.015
